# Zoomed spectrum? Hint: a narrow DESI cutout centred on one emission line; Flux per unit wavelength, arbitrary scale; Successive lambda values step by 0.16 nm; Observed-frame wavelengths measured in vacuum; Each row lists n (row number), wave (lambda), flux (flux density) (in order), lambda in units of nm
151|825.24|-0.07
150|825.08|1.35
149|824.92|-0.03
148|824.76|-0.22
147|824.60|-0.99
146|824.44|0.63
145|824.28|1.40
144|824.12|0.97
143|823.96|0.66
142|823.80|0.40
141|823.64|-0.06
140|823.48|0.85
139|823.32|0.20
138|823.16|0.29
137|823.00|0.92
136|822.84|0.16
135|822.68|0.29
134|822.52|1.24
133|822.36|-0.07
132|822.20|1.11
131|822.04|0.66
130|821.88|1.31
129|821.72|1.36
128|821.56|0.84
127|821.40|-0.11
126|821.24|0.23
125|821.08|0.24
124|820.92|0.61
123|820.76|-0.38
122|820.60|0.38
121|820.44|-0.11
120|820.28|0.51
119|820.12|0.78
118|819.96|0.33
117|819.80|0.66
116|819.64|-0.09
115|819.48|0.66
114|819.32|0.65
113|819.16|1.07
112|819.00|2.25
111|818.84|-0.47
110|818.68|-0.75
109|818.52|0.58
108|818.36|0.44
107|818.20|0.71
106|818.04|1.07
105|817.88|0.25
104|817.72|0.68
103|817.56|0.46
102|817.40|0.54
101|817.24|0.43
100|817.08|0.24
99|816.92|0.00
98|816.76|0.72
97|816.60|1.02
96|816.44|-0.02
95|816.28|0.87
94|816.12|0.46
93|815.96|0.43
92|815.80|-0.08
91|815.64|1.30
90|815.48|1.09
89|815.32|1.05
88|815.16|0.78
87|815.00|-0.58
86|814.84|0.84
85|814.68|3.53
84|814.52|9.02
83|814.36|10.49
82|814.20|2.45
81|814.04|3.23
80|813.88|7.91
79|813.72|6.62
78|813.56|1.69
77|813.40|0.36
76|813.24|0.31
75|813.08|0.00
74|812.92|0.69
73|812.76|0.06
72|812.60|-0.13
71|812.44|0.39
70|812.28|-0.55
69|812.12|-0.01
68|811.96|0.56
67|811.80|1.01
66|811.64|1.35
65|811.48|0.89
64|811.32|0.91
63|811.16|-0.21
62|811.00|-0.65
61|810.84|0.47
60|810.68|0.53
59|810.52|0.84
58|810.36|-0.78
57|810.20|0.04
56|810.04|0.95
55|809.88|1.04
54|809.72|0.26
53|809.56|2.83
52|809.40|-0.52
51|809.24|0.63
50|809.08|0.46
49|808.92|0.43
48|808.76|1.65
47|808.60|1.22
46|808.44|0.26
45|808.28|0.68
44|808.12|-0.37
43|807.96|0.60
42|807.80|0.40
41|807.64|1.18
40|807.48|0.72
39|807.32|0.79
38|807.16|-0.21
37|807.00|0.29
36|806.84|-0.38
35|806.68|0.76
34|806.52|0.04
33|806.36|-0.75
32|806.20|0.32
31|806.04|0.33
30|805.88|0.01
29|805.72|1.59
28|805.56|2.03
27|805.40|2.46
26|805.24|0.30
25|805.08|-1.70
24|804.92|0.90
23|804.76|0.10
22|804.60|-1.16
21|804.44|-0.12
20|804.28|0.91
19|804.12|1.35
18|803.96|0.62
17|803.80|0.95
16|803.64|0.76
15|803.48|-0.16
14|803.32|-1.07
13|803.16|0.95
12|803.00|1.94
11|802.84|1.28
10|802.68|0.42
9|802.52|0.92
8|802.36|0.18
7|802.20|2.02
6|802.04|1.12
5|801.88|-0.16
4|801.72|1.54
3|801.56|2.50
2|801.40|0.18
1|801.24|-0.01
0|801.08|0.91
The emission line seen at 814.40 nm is [O II]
